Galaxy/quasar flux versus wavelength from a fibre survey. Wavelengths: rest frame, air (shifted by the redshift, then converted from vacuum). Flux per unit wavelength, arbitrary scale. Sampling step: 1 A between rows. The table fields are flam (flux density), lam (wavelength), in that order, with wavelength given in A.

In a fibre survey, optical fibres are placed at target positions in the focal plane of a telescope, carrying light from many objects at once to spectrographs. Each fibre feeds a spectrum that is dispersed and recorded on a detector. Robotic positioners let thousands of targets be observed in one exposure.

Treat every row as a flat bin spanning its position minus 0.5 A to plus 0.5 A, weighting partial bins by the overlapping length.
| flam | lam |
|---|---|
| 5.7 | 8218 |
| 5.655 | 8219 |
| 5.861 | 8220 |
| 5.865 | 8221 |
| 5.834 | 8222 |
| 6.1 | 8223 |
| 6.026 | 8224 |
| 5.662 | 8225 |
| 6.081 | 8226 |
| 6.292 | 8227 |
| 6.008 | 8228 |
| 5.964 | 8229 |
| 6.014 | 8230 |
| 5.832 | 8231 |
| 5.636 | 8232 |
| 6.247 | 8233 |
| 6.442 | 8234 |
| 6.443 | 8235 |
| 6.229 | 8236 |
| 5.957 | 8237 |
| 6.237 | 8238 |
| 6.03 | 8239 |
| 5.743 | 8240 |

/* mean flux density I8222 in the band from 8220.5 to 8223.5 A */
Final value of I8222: 5.93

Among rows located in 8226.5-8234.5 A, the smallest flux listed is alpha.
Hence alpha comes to 5.636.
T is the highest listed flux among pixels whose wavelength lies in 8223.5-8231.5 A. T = 6.292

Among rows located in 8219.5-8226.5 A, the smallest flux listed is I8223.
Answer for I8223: 5.662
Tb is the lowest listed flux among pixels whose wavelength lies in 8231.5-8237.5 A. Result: 5.636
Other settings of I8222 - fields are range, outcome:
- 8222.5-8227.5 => 6.03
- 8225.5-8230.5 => 6.07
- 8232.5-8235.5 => 6.38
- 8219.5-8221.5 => 5.86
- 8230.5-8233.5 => 5.91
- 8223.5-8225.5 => 5.84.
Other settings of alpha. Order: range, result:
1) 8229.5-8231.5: 5.832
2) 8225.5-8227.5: 6.081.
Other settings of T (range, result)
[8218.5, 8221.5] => 5.865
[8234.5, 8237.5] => 6.443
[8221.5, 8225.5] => 6.1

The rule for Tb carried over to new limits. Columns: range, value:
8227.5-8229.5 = 5.964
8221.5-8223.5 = 5.834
